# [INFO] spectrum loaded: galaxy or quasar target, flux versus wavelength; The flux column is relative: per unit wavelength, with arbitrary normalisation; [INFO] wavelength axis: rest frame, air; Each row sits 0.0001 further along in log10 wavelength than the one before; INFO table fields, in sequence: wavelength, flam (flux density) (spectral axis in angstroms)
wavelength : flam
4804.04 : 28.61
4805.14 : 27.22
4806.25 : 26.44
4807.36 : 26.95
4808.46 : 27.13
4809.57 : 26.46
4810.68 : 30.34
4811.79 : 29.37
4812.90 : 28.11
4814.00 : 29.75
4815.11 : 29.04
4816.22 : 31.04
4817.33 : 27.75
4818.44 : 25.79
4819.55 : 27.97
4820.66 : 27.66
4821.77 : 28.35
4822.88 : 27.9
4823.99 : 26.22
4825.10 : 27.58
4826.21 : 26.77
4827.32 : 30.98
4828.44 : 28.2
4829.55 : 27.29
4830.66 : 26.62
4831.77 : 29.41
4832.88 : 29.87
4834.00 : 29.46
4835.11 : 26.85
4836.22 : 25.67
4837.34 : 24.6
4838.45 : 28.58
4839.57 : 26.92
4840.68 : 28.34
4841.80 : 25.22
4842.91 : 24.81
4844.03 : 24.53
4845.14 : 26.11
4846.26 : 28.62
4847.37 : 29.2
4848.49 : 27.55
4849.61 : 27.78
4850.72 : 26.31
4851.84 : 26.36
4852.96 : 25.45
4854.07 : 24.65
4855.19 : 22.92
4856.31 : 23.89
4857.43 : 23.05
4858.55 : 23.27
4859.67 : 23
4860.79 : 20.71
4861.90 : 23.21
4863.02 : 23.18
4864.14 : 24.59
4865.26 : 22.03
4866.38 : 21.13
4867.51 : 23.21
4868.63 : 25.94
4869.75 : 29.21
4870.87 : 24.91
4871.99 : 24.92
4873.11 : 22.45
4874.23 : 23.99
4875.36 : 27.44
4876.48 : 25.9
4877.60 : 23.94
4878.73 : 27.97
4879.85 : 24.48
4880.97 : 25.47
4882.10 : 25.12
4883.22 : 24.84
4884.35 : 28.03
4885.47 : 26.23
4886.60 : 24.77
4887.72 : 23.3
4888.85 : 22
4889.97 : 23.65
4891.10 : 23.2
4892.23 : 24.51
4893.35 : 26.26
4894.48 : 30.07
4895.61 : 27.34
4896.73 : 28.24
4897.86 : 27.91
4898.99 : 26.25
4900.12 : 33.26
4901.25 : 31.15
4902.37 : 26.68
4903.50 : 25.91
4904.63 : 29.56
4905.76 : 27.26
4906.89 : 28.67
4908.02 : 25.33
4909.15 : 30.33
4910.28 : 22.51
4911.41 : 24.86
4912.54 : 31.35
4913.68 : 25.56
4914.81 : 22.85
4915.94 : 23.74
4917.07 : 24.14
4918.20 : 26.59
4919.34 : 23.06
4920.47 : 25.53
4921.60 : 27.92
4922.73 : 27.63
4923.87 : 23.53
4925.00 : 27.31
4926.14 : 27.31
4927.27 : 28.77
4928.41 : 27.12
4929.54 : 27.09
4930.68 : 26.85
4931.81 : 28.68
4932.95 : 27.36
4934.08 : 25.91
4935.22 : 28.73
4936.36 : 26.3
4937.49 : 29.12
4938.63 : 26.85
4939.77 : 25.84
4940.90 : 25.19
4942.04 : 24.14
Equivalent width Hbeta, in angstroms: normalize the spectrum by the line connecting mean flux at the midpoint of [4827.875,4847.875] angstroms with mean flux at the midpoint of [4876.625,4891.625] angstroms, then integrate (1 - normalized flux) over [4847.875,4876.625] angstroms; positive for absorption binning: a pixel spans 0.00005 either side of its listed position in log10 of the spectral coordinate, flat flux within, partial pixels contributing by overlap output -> 1.7 angstroms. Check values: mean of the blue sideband 27.2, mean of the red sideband 24.9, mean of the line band 24.5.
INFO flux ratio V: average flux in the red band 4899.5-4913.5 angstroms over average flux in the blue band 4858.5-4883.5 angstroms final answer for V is 1.15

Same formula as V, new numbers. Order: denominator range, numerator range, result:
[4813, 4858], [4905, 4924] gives 0.96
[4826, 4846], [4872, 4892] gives 0.91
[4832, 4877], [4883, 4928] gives 1.04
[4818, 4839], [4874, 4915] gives 0.95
